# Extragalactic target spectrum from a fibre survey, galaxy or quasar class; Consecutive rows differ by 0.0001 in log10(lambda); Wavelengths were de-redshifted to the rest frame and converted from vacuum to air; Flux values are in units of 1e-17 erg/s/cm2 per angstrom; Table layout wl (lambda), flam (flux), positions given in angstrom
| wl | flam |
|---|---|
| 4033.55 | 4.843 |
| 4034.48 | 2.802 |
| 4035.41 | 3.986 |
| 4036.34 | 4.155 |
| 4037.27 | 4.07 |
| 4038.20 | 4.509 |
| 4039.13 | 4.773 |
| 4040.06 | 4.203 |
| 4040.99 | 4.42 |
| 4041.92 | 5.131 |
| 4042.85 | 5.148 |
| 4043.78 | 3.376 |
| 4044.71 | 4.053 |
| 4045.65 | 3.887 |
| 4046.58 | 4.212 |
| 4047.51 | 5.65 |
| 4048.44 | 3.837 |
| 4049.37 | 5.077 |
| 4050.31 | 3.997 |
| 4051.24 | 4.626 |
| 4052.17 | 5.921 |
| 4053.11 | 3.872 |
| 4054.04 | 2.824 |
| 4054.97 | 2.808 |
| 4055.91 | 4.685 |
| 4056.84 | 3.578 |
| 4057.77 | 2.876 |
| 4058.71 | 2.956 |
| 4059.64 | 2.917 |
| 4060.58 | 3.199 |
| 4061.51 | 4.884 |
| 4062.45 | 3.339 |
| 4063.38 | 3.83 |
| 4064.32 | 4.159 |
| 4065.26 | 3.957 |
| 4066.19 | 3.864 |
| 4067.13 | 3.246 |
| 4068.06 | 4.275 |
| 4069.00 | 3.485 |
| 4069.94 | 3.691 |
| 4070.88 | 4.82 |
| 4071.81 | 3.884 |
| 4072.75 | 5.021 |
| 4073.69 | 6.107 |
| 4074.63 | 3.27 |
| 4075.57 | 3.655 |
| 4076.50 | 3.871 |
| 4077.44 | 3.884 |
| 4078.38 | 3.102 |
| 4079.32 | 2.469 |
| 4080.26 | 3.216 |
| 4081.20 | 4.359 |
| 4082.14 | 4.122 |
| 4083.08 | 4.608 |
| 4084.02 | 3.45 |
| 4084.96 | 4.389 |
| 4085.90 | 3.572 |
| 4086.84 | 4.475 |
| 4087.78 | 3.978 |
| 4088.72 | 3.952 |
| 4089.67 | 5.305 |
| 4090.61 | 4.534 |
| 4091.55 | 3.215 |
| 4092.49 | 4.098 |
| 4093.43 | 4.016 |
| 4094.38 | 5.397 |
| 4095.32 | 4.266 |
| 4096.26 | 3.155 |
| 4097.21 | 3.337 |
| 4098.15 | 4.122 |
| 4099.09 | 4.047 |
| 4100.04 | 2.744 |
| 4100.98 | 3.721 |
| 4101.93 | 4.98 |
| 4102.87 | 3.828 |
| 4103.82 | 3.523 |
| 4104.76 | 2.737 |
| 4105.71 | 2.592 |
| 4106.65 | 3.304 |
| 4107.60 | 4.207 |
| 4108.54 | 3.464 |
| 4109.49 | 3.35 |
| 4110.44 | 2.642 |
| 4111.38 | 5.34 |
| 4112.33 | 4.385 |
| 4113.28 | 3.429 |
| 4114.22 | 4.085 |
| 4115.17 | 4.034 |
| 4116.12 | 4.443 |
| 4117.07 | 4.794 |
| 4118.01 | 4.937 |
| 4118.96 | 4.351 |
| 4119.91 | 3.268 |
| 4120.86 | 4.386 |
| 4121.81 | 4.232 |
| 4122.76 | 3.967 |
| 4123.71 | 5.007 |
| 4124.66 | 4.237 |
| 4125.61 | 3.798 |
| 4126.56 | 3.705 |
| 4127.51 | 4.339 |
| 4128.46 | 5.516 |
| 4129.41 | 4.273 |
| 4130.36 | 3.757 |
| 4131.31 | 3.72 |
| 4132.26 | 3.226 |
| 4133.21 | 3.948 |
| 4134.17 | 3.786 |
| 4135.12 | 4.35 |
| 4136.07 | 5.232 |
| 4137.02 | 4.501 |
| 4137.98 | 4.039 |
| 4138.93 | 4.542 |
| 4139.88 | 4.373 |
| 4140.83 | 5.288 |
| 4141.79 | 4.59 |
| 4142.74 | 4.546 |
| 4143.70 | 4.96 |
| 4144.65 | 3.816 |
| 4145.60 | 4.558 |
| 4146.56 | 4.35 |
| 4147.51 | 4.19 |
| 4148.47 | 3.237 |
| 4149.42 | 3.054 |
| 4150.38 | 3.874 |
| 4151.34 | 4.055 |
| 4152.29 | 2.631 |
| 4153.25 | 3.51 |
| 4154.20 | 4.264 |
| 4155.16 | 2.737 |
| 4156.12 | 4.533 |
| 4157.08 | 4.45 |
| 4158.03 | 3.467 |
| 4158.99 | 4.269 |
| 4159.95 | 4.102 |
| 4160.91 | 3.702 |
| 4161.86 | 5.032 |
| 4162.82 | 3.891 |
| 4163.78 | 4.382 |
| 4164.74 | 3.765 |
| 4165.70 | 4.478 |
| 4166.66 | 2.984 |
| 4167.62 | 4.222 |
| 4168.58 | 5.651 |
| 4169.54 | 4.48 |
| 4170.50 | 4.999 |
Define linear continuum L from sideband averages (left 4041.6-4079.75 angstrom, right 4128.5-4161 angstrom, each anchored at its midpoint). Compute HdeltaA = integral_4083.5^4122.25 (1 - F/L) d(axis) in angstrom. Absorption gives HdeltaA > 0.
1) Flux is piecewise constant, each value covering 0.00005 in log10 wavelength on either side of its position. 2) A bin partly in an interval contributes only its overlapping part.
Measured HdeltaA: 0.7 angstrom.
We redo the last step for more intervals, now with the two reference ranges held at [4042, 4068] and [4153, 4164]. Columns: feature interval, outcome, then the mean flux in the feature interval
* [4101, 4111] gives 1.3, 3.49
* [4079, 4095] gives -0.4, 4.08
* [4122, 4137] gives -0.7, 4.2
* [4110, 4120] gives -0.5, 4.2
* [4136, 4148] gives -1.5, 4.51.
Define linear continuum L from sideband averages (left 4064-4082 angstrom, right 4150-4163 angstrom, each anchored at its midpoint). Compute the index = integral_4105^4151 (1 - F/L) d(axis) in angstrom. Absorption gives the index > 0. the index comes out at -2.6 angstrom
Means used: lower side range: 3.91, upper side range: 3.9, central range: 4.12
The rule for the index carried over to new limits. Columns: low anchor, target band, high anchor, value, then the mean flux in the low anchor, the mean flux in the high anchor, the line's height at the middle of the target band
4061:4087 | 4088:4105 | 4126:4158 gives 0.2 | 3.96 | 4.11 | 4.01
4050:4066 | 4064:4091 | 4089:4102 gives -0.7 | 3.79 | 4.03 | 3.92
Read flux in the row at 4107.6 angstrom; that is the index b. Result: 4.207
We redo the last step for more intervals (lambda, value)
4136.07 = 5.232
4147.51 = 4.19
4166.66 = 2.984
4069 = 3.485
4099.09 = 4.047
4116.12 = 4.443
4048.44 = 3.837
